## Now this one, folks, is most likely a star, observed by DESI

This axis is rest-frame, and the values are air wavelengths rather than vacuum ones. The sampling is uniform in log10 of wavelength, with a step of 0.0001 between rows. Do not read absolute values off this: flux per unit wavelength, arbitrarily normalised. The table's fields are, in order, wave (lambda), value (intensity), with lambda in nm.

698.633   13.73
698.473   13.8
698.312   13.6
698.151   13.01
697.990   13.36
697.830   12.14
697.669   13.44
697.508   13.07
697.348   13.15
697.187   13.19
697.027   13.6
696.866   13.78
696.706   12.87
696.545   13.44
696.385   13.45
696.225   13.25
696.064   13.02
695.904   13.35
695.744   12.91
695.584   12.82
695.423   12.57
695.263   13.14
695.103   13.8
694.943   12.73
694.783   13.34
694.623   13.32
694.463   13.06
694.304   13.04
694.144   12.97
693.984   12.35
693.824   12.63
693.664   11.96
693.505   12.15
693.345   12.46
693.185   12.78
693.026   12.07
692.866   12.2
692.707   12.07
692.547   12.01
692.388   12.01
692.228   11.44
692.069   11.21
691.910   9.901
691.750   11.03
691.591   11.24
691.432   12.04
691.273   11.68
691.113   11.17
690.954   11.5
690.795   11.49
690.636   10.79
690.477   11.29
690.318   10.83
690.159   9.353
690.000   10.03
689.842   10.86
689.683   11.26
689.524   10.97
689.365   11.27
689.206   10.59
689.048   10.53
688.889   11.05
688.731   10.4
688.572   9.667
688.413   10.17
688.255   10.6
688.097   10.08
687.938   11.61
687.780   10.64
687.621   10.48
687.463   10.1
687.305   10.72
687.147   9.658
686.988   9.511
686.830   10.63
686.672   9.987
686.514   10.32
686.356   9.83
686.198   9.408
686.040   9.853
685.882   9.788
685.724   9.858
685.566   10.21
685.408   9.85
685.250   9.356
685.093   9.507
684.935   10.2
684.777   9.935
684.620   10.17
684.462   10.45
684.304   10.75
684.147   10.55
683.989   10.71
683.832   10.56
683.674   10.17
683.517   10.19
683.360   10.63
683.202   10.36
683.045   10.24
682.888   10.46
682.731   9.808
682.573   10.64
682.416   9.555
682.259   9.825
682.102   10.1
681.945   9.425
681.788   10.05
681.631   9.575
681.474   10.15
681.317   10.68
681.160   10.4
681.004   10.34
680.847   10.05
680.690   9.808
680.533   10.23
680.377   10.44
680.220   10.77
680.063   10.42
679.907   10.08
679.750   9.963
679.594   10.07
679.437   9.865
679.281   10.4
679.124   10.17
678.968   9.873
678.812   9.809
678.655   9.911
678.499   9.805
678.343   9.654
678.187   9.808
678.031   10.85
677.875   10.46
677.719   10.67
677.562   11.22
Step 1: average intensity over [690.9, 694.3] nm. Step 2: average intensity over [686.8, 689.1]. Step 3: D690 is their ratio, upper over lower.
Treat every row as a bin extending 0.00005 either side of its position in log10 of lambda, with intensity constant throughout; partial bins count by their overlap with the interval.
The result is 1.1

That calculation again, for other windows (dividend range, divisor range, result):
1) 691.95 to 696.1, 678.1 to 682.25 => 1.25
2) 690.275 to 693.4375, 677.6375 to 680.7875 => 1.14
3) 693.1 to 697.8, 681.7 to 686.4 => 1.29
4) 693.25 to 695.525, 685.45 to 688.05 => 1.26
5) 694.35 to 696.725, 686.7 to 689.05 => 1.27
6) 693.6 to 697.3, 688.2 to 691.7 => 1.20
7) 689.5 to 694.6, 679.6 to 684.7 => 1.14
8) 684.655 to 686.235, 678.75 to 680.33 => 0.97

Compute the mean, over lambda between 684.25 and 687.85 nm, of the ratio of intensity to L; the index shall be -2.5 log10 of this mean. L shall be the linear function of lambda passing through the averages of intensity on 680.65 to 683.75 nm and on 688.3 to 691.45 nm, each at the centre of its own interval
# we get 0.05 mag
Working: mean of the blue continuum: 10.1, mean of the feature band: 10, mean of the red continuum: 10.8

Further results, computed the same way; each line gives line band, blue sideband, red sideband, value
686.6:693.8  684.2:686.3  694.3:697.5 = 0.04 mag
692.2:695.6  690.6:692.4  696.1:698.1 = -0.04 mag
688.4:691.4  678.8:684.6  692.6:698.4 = 0.10 mag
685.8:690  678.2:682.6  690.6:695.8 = 0.09 mag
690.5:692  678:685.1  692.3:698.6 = 0.08 mag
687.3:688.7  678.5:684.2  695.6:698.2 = 0.10 mag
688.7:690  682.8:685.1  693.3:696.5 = 0.08 mag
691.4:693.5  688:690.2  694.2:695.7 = 0.02 mag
